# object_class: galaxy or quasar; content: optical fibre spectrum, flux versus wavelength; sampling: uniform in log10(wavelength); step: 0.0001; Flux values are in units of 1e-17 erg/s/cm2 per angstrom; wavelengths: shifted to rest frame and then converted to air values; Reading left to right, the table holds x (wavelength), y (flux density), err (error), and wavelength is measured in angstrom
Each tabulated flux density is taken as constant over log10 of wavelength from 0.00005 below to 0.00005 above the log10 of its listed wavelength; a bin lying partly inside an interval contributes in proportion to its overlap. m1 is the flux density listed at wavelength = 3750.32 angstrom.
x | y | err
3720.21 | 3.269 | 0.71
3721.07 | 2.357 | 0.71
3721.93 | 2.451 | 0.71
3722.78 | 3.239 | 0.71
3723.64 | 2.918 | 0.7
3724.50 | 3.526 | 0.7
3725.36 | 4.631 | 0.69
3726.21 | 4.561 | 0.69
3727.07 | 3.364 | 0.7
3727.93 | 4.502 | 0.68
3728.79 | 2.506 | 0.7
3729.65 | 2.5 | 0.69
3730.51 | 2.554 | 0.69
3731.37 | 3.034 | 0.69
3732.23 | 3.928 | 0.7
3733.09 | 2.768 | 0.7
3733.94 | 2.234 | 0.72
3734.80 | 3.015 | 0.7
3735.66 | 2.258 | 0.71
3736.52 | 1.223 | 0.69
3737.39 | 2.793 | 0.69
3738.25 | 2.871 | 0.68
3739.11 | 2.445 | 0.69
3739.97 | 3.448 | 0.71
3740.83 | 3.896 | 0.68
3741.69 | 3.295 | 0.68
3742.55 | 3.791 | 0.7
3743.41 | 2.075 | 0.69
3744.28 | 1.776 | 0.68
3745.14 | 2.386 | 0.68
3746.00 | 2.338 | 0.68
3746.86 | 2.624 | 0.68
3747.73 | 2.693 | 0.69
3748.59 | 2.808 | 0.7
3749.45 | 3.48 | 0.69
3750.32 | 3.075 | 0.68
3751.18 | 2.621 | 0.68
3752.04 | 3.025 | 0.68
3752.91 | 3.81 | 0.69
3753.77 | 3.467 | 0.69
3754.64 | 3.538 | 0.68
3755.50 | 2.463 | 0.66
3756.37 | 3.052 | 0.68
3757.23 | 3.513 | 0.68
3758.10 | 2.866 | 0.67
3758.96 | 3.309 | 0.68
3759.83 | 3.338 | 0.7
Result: 3.075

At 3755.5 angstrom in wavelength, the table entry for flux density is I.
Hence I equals 2.463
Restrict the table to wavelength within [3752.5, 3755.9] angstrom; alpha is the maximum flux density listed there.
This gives 3.81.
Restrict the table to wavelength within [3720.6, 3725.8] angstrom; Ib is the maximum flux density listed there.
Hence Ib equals 4.631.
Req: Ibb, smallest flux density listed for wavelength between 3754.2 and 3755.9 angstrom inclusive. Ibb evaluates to 2.463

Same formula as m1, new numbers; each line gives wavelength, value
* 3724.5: 3.526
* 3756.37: 3.052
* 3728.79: 2.506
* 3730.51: 2.554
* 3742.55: 3.791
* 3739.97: 3.448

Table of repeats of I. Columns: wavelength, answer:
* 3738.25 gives 2.871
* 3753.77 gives 3.467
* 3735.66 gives 2.258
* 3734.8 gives 3.015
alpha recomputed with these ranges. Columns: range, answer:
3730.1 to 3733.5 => 3.928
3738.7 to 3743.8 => 3.896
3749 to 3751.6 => 3.48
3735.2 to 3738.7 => 2.871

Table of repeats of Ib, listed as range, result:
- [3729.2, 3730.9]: 2.554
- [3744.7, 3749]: 2.808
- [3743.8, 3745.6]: 2.386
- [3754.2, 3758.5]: 3.538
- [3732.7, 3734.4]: 2.768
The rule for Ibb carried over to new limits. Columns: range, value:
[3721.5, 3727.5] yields 2.451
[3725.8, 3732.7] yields 2.5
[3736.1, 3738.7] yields 1.223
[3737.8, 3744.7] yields 1.776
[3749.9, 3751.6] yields 2.621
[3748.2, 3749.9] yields 2.808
